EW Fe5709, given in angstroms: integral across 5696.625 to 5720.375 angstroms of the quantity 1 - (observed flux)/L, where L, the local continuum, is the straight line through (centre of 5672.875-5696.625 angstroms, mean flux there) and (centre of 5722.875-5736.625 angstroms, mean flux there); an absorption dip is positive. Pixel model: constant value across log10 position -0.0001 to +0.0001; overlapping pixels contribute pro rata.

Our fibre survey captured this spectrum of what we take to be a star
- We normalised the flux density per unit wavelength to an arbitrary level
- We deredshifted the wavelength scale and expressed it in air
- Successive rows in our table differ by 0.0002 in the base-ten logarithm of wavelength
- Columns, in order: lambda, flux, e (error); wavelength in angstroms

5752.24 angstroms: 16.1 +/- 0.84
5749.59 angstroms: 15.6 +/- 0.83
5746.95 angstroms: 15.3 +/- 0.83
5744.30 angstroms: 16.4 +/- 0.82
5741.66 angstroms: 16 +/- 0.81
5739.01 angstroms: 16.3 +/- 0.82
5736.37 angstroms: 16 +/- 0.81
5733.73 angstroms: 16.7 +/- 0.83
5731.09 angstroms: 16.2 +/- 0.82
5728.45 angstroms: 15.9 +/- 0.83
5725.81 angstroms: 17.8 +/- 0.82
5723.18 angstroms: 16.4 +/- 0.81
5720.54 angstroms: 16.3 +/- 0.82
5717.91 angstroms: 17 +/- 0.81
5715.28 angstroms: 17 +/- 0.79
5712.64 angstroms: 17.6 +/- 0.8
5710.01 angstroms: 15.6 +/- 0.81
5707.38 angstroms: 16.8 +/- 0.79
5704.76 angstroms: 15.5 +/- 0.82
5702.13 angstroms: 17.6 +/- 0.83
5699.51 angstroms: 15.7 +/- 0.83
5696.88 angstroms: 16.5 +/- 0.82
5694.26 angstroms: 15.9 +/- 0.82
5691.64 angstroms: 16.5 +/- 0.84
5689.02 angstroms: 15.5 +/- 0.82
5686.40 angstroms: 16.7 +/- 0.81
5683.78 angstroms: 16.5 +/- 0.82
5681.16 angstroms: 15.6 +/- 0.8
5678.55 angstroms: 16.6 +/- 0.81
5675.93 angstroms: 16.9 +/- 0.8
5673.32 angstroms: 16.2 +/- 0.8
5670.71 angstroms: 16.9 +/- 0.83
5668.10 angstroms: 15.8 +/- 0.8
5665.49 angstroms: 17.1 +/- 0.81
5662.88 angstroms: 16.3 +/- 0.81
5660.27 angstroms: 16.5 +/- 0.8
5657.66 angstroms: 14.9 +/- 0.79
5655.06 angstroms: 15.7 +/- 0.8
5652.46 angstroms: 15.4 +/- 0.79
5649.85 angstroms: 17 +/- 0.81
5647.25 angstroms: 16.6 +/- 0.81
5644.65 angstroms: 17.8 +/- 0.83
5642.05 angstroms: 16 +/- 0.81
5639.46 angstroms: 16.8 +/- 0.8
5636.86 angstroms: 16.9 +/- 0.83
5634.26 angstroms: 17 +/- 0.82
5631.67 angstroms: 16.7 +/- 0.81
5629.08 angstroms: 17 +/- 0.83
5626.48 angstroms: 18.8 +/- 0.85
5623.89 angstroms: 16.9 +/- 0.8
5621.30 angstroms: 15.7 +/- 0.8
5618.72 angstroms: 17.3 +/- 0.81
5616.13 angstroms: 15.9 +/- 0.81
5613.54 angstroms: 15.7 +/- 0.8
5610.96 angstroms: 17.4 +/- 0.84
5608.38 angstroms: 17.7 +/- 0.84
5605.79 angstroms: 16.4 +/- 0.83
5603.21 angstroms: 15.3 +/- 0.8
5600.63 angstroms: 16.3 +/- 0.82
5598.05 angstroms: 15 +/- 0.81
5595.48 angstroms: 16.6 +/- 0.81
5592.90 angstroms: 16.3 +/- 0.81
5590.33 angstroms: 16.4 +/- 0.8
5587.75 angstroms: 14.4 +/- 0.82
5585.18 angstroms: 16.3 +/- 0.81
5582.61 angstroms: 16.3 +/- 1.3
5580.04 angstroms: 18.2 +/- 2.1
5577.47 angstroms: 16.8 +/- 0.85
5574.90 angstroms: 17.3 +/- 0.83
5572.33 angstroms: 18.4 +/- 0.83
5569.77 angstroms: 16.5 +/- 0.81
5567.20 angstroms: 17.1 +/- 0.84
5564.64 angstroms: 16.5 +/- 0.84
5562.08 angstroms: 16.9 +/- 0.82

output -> -0.2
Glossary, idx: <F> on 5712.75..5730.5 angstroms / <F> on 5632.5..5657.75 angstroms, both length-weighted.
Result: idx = 1.02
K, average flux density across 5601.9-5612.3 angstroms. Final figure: 16.7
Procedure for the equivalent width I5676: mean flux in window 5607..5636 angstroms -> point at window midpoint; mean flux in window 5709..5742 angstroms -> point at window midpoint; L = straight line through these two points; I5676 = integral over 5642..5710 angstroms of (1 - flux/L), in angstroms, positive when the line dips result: 1.6 angstroms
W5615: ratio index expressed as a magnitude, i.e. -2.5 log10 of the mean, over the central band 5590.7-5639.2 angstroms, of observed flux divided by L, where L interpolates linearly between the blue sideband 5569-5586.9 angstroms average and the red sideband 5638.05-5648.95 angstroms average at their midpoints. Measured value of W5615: 0.02 mag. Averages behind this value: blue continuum 17.1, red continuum 16.8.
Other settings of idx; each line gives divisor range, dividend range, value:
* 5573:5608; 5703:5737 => 1.01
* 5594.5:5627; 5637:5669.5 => 0.99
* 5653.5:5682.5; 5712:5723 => 1.04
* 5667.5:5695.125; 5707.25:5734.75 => 1.02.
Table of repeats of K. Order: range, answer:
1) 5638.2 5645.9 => 16.9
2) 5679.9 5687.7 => 16.3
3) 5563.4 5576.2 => 17.2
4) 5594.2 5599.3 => 15.8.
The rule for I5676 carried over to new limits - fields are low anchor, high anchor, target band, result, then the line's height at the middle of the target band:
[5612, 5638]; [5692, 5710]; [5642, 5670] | 0.5 angstroms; 16.6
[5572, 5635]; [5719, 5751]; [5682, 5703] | 0.1 angstroms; 16.4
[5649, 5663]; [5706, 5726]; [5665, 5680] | -0.4 angstroms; 16.1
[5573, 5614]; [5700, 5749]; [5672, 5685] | 0.1 angstroms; 16.4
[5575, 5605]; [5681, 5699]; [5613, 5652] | -1.4 angstroms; 16.2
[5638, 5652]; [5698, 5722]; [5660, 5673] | 0.1 angstroms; 16.7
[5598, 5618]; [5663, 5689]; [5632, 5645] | -0.4 angstroms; 16.4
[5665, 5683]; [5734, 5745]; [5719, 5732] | -0.2 angstroms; 16.3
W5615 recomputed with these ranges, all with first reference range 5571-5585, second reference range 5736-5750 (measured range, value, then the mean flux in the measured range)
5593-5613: 0.05 mag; 16.4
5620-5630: -0.01 mag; 17.1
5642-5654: 0.01 mag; 16.6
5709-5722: -0.04 mag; 16.7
